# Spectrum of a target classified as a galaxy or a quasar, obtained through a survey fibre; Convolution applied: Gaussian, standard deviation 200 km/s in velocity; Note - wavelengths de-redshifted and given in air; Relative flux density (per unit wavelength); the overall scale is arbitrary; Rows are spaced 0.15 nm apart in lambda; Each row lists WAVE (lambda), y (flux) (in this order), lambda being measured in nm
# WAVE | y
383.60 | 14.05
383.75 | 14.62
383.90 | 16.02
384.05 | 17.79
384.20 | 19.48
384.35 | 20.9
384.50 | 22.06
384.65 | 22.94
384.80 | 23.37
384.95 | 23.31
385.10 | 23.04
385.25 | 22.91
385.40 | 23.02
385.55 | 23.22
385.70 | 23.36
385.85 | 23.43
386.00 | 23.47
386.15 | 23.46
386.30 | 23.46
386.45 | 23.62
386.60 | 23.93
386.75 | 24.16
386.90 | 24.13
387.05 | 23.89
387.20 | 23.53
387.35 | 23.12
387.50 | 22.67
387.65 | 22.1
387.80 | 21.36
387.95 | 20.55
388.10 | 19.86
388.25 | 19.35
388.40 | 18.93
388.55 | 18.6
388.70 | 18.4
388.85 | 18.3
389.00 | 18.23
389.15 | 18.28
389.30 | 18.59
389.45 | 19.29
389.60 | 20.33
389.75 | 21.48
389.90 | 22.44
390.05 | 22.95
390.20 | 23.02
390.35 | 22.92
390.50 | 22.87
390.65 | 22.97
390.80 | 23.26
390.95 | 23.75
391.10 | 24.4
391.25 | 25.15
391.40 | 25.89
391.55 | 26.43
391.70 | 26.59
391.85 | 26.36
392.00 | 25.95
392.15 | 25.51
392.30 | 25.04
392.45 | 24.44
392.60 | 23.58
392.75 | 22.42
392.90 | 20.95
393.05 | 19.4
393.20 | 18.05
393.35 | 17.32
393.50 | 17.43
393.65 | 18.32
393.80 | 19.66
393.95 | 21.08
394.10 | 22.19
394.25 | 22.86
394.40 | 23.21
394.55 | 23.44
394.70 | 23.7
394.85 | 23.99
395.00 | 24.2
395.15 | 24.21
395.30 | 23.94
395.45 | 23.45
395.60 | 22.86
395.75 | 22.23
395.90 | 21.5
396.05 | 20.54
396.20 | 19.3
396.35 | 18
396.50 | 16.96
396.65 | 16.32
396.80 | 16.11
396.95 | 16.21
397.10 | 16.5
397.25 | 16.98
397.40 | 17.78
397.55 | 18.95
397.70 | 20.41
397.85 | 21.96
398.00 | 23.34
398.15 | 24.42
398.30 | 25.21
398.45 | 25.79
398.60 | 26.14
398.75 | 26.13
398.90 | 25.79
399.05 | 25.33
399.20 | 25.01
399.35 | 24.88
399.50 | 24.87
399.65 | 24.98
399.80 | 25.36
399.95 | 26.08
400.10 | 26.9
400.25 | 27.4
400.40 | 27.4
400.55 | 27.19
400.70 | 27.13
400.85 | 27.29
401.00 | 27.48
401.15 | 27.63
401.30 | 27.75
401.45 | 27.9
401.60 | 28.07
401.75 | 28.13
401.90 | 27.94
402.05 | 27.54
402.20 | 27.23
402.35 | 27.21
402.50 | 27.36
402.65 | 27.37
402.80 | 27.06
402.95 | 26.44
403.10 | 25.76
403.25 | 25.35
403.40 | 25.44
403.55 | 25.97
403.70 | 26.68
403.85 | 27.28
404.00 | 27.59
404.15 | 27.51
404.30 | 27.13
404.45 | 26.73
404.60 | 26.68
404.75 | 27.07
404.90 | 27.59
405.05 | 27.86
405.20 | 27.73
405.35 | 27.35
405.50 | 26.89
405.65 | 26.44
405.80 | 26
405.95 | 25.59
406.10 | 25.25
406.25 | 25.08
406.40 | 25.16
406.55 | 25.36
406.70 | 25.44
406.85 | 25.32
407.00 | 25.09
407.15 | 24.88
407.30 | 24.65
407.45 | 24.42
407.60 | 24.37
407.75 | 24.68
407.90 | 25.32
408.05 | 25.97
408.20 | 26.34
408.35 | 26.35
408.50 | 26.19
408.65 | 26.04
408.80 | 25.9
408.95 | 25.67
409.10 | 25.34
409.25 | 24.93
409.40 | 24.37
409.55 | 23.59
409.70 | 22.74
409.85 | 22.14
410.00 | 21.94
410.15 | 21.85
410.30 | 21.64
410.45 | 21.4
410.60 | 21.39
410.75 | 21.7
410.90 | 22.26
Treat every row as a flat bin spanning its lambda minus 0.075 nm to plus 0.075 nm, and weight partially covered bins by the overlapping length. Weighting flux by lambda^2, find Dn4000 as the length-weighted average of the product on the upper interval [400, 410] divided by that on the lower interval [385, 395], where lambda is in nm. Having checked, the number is 1.3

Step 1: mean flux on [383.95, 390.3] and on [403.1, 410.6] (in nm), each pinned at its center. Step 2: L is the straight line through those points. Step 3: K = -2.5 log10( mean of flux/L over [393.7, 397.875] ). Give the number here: 0.13 mag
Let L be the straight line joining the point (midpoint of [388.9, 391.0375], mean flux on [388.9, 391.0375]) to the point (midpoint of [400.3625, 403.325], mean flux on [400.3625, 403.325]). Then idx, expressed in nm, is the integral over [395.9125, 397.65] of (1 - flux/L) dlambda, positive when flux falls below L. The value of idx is 0.490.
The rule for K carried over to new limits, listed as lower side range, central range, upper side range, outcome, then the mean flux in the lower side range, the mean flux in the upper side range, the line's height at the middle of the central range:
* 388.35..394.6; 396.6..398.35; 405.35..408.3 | 0.195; 21.9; 25.4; 23.3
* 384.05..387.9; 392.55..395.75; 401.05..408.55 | 0.127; 22.8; 26.4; 24.4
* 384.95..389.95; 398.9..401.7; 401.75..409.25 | -0.070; 21.7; 26.2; 24.9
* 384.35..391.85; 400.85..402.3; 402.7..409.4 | -0.106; 22.4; 26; 25.1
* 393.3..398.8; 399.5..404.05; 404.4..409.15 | -0.140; 21.1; 25.9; 23.7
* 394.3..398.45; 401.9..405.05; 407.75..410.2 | -0.165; 21.1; 24.7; 23.1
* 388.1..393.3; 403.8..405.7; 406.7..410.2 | -0.128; 22.1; 24.7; 24.2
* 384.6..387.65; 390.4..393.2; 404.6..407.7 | 0.004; 23.4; 25.9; 24.1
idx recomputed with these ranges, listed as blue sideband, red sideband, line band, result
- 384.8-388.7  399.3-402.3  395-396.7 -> 0.29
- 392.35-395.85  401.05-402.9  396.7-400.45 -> 0.31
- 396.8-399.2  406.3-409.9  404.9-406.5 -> -0.14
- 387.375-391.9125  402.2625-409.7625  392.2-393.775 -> 0.13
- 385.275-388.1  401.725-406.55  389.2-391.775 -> 0.09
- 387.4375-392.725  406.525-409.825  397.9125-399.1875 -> -0.09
